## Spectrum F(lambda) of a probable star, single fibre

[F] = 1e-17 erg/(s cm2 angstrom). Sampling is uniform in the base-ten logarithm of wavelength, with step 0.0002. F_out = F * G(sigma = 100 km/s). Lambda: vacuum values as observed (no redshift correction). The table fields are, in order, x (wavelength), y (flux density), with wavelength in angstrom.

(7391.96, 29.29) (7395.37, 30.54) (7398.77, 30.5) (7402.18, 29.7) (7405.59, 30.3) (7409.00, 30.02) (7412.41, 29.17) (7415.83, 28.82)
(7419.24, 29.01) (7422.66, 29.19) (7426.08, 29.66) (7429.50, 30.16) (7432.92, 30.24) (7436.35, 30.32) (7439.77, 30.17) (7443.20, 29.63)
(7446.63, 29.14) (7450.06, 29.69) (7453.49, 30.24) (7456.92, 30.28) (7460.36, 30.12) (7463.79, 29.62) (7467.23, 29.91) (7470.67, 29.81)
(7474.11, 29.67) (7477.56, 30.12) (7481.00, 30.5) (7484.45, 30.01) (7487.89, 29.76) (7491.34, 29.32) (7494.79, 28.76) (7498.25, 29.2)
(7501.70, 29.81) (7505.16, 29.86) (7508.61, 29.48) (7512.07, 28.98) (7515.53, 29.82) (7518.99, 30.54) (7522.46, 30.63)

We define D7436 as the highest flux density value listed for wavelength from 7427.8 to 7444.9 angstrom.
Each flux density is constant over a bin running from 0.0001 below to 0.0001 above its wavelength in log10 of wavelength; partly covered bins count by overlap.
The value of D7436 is 30.32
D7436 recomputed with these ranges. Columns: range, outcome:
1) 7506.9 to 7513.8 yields 29.48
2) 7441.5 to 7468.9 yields 30.28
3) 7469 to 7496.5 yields 30.5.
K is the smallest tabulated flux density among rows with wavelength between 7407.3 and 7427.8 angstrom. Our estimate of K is 28.82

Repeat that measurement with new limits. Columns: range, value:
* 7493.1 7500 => 28.76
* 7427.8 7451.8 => 29.14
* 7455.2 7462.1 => 30.12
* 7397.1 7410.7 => 29.7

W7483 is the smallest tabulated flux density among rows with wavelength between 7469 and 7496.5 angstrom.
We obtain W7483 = 28.76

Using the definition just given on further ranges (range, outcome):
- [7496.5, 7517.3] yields 28.98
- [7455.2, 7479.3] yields 29.62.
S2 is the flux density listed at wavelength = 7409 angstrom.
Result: 30.02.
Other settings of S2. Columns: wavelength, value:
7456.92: 30.28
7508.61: 29.48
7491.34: 29.32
